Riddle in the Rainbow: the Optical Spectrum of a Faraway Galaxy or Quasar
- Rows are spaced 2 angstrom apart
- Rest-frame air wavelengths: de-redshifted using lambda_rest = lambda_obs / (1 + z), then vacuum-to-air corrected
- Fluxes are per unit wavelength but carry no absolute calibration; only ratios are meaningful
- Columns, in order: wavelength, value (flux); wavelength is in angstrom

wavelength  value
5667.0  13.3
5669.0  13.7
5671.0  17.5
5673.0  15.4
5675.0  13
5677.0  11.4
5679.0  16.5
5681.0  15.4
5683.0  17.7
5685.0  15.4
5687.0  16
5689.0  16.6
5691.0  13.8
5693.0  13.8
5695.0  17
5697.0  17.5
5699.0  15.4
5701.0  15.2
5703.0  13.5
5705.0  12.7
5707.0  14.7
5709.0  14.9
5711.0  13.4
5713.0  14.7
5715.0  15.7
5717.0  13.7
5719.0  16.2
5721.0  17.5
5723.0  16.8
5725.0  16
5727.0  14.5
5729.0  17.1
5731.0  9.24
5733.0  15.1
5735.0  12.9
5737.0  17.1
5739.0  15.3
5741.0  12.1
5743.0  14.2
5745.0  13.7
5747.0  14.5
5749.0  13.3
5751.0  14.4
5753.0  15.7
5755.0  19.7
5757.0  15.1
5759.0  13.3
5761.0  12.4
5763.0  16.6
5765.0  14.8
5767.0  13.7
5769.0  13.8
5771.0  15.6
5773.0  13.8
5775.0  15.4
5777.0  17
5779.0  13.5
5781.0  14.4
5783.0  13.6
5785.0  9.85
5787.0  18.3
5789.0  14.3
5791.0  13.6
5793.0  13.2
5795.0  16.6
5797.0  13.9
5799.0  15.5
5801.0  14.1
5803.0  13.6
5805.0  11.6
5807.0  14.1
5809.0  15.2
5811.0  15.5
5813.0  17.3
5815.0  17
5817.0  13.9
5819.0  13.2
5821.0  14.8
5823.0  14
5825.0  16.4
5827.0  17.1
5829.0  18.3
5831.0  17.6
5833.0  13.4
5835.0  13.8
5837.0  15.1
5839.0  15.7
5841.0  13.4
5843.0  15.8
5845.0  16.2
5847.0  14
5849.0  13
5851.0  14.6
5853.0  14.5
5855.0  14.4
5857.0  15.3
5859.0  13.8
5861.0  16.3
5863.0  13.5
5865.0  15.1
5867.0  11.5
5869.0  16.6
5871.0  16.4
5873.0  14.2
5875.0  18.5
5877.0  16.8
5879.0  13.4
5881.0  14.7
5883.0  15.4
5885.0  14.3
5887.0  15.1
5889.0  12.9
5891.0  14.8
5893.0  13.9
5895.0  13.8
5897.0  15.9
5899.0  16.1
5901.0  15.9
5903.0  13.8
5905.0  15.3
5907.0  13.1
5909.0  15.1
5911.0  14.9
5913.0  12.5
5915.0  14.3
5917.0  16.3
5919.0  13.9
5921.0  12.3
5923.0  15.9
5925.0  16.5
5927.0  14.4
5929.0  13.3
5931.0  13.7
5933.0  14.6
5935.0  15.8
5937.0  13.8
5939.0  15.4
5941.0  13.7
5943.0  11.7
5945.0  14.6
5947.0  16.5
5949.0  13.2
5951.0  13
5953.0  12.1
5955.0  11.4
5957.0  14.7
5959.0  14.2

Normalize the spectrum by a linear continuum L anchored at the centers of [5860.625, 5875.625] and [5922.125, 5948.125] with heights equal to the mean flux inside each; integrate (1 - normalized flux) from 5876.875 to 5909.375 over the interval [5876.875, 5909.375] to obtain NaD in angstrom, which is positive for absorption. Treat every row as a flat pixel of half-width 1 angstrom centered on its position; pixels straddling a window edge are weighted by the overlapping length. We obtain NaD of 0.60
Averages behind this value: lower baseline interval 15.1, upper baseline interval 14.6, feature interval 14.7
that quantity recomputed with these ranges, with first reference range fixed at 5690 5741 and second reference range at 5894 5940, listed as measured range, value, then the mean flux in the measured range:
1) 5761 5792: 0.70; 14.5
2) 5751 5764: -0.48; 15.4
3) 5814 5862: -1.08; 15.1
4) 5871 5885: -0.76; 15.5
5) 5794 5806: 0.46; 14.2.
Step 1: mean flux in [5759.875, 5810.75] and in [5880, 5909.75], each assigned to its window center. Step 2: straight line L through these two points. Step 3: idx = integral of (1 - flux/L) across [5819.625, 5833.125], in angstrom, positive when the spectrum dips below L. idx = -1.5 angstrom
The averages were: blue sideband 14.4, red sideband 14.7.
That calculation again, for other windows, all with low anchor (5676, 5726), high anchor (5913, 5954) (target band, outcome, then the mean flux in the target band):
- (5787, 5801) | 0.1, 14.8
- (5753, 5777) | -0.1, 15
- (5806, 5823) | -0.4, 15.1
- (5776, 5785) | 0.5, 14.1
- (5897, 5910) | -0.6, 15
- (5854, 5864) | -0.1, 14.7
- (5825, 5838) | -1.1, 15.9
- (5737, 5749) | 0.7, 14.2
